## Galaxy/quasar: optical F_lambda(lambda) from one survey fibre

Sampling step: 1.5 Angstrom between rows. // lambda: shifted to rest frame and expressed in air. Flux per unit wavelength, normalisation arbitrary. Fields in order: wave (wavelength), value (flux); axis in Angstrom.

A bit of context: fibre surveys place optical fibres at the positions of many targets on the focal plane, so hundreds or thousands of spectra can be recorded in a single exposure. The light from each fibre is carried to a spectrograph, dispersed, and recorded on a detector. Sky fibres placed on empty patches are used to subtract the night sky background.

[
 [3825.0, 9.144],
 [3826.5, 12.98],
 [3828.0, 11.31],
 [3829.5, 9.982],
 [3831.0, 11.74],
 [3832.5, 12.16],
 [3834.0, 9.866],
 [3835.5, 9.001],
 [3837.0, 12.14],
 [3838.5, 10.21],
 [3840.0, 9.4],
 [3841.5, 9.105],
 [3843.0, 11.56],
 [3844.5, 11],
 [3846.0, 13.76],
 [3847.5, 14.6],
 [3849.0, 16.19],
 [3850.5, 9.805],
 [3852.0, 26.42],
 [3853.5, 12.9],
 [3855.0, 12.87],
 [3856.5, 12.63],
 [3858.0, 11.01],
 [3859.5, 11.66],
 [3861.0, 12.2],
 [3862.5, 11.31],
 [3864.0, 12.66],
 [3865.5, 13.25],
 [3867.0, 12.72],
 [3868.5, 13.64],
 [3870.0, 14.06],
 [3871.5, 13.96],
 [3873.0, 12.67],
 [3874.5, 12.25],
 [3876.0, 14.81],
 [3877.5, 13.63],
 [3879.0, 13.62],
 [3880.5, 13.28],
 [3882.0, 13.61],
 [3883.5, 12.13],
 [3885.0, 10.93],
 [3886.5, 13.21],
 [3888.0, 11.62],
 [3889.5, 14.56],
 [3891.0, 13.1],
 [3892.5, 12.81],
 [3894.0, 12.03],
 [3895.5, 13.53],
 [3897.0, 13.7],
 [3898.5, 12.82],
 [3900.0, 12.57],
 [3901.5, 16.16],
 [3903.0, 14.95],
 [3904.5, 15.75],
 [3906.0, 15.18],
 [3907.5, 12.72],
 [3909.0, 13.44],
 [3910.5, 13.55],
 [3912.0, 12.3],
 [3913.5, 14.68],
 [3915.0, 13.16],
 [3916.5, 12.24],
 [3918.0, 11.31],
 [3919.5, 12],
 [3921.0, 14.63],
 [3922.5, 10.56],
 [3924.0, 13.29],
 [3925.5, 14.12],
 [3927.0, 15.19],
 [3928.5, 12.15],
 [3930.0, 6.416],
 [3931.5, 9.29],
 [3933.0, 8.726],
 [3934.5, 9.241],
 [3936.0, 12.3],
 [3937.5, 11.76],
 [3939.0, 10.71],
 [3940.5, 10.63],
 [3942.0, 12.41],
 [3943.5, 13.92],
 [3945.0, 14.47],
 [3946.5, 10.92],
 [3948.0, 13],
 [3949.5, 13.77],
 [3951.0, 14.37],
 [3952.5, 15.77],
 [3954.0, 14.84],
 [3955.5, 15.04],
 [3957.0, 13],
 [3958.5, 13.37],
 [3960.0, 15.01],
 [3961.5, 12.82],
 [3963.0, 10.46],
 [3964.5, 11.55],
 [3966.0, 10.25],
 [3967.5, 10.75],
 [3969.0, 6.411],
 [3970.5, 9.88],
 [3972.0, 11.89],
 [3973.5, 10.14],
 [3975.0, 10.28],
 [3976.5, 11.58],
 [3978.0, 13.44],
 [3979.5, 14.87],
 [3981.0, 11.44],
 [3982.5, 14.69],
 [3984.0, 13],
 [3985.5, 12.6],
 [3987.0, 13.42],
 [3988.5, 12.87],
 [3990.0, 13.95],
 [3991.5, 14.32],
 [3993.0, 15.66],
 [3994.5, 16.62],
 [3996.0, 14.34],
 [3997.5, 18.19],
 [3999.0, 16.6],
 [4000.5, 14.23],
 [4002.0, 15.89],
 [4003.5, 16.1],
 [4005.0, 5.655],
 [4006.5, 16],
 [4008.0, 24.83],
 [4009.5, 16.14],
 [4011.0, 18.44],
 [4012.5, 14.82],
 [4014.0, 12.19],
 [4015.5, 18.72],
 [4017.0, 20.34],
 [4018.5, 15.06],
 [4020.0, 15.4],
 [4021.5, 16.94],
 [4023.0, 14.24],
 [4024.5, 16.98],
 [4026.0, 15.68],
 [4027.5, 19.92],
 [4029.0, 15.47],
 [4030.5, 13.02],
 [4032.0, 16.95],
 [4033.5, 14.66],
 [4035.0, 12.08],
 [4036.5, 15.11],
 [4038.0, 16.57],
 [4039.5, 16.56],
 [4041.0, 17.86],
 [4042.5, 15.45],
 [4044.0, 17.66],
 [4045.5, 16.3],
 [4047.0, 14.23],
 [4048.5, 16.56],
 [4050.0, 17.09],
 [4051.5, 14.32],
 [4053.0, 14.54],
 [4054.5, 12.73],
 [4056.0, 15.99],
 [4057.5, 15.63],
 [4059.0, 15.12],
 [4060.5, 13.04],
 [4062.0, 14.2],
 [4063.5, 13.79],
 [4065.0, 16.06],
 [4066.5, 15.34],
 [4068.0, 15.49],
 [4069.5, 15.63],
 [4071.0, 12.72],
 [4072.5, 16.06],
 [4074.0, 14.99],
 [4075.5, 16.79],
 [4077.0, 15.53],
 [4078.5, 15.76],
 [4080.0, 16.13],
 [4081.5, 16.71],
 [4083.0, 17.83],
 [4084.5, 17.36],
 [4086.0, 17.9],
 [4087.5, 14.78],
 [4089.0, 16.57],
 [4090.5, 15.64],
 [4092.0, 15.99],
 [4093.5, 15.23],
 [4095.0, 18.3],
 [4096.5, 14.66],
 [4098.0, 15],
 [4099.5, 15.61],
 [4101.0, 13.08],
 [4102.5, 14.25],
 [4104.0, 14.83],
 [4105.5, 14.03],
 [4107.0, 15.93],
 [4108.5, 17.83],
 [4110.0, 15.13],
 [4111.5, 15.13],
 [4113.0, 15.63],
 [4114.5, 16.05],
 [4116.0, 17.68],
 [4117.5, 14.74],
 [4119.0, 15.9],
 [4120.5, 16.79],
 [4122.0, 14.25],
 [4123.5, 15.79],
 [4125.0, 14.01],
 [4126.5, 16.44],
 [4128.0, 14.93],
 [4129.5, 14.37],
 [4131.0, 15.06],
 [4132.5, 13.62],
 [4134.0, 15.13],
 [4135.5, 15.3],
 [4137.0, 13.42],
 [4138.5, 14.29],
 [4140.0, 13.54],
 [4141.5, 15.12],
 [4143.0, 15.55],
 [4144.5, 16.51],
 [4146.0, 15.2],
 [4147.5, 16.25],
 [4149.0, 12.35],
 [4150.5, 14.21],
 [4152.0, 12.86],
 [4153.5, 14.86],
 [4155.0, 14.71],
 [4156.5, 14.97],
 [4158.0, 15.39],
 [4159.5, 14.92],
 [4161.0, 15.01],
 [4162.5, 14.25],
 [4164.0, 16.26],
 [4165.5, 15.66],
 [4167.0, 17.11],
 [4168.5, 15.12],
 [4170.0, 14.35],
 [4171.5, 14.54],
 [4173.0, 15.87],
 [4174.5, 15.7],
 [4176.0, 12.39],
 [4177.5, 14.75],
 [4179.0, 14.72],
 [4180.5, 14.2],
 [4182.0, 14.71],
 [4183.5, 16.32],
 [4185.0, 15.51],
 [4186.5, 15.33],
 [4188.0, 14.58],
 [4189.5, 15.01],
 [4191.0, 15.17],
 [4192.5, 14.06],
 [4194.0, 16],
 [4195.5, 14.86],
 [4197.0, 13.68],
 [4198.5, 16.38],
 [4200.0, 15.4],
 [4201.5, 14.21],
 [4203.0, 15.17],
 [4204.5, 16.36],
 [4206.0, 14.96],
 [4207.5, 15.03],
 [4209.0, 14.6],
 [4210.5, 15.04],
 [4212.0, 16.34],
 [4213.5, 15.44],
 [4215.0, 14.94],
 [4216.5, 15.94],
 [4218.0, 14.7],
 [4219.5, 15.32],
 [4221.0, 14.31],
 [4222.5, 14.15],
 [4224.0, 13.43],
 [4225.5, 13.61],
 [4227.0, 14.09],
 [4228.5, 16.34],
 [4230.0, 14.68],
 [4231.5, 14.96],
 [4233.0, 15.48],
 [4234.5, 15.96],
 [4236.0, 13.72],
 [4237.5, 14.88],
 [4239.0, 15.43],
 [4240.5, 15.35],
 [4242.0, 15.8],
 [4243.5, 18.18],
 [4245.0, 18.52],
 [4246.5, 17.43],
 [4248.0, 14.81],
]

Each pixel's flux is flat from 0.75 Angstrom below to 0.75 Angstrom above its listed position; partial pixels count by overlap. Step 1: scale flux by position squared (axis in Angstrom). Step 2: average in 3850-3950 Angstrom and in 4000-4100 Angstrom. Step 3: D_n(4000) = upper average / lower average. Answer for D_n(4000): 1.32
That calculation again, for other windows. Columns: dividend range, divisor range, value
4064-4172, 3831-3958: 1.34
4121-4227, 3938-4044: 1.14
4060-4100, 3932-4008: 1.28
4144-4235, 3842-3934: 1.33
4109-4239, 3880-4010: 1.29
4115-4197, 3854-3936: 1.34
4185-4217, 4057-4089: 1.04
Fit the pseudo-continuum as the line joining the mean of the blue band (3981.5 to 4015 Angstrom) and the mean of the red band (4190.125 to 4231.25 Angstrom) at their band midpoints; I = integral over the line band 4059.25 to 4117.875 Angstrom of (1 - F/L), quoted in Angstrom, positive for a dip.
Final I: -2.2 Angstrom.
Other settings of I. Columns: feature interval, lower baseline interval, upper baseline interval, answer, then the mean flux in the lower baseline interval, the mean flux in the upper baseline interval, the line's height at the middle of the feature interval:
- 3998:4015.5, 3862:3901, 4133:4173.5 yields -2.3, 13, 14.9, 13.9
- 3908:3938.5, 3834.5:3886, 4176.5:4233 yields 2.7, 12.8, 15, 13.2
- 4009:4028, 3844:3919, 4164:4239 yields -3.2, 13.4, 15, 14.1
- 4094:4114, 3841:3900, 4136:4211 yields -1.1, 13.1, 14.9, 14.5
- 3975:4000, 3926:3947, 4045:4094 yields -2.2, 11.3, 15.5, 12.9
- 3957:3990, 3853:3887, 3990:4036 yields 6.6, 12.8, 15.8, 15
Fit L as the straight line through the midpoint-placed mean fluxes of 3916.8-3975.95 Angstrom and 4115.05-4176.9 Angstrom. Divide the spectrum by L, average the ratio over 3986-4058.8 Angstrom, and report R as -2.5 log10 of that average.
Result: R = -0.19 mag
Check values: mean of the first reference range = 12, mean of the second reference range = 15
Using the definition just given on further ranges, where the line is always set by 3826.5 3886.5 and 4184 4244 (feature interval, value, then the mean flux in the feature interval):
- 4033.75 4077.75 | -0.097 mag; 15.3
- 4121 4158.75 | -0.012 mag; 14.7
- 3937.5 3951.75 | 0.047 mag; 12.6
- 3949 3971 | 0.067 mag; 12.5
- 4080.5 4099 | -0.149 mag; 16.3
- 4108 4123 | -0.106 mag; 15.9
